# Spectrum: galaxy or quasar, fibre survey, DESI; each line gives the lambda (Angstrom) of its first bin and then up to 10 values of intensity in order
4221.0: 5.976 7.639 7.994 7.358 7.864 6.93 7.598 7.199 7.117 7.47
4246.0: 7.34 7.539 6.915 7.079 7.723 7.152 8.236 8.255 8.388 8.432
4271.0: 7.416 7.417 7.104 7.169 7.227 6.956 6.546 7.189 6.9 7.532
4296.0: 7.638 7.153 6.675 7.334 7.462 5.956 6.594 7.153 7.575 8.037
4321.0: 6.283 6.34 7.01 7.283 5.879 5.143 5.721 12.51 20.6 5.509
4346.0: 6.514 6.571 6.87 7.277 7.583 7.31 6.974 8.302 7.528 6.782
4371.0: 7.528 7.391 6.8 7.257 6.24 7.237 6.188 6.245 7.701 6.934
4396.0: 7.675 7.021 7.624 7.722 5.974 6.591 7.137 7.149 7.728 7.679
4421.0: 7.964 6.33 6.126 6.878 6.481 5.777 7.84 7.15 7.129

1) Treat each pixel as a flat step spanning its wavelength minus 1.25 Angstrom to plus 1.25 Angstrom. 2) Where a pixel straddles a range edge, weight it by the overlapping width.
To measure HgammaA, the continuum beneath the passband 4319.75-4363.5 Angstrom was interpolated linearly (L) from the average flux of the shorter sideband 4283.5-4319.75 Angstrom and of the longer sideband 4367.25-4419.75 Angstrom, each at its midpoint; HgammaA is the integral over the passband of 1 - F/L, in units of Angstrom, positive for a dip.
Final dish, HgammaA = -3.97 Angstrom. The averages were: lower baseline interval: 7.12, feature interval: 7.74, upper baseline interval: 7.08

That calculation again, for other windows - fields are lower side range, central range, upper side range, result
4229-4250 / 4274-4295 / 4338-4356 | 2.6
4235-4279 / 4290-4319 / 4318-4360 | 2.0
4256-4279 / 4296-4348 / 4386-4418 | -1.0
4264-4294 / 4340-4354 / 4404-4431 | -3.1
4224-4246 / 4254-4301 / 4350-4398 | -0.6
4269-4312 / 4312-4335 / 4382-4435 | 1.1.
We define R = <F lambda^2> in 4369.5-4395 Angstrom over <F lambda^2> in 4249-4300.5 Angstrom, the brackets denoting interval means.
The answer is 0.99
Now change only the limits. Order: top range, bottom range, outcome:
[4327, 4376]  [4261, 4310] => 1.10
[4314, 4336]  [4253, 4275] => 0.88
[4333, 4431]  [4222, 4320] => 1.06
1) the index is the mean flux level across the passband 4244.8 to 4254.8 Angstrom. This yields 7.22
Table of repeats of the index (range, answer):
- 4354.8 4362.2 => 7.29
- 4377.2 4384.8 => 6.91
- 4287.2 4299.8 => 7.28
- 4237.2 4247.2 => 7.28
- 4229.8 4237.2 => 7.46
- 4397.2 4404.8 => 7.45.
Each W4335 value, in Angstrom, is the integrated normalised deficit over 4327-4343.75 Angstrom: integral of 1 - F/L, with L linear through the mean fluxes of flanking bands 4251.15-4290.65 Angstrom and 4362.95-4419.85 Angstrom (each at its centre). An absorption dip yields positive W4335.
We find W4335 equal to -4.2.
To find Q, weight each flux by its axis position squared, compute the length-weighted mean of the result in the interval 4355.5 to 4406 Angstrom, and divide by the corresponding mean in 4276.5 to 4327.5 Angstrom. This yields 1.06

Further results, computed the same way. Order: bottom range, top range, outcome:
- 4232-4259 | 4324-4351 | 1.17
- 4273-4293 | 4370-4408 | 1.04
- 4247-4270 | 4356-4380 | 1.00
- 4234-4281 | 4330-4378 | 1.09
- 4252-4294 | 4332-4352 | 1.20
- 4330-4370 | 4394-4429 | 0.92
